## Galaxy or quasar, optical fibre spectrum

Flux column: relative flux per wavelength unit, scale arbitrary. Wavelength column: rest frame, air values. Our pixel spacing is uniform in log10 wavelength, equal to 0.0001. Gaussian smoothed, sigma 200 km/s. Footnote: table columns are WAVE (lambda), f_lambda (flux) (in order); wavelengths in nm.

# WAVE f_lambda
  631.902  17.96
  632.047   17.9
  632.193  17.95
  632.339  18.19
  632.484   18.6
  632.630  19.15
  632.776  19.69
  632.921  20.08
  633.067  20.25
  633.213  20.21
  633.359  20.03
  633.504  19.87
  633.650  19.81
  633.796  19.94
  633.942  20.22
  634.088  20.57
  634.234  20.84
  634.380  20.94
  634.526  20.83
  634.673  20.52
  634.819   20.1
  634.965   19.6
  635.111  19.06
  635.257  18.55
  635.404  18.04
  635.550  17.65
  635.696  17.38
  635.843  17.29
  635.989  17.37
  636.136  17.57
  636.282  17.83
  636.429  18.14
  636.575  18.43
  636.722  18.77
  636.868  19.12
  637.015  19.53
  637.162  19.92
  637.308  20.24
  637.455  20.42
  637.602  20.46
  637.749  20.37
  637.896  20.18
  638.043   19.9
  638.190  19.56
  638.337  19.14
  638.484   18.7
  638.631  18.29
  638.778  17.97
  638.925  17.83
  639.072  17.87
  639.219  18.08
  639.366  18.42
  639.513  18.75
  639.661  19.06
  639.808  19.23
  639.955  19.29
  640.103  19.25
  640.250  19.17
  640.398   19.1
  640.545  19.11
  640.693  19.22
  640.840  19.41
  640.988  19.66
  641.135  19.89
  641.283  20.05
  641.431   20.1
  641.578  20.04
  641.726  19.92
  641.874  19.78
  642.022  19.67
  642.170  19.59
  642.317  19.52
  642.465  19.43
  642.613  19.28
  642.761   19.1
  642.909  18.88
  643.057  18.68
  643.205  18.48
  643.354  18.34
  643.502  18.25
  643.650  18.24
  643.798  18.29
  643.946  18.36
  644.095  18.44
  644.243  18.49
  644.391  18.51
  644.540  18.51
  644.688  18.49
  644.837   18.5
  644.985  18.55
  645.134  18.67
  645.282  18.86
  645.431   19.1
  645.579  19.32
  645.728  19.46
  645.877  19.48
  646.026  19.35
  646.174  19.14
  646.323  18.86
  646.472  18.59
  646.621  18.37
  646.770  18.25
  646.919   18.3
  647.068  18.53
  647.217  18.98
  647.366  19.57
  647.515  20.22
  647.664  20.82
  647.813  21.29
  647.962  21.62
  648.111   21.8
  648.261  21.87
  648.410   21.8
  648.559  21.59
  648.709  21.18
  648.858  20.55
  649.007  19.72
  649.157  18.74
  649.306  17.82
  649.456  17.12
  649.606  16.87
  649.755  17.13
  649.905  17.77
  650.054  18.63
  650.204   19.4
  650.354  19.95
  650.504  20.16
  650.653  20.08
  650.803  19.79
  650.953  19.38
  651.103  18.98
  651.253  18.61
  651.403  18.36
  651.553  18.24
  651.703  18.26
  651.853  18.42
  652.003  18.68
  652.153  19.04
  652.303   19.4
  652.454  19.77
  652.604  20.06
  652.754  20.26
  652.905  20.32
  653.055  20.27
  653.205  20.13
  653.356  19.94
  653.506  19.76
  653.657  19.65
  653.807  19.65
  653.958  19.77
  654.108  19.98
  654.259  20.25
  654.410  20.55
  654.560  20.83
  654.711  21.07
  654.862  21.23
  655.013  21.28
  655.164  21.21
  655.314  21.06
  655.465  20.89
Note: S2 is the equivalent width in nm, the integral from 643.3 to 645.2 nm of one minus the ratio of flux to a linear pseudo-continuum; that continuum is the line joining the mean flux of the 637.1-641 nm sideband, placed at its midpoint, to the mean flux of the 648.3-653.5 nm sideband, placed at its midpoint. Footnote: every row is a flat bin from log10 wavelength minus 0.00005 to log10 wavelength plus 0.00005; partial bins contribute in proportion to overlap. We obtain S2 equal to 0.08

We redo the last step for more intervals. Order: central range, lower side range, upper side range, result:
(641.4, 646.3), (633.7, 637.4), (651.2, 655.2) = 0.12 nm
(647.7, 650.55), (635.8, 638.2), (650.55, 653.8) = -0.06 nm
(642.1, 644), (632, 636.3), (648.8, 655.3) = 0.05 nm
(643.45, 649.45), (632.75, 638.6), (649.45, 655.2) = 0.04 nm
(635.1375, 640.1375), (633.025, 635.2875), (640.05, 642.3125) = 0.27 nm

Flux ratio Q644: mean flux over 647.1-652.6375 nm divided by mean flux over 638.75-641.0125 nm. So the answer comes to 1.03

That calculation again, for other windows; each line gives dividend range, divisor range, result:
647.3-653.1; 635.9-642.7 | 1.02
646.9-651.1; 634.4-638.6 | 1.03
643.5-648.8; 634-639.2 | 1.02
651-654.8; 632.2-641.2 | 1.02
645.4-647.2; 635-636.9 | 1.04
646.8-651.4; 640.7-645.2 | 1.03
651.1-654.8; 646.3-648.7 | 0.98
